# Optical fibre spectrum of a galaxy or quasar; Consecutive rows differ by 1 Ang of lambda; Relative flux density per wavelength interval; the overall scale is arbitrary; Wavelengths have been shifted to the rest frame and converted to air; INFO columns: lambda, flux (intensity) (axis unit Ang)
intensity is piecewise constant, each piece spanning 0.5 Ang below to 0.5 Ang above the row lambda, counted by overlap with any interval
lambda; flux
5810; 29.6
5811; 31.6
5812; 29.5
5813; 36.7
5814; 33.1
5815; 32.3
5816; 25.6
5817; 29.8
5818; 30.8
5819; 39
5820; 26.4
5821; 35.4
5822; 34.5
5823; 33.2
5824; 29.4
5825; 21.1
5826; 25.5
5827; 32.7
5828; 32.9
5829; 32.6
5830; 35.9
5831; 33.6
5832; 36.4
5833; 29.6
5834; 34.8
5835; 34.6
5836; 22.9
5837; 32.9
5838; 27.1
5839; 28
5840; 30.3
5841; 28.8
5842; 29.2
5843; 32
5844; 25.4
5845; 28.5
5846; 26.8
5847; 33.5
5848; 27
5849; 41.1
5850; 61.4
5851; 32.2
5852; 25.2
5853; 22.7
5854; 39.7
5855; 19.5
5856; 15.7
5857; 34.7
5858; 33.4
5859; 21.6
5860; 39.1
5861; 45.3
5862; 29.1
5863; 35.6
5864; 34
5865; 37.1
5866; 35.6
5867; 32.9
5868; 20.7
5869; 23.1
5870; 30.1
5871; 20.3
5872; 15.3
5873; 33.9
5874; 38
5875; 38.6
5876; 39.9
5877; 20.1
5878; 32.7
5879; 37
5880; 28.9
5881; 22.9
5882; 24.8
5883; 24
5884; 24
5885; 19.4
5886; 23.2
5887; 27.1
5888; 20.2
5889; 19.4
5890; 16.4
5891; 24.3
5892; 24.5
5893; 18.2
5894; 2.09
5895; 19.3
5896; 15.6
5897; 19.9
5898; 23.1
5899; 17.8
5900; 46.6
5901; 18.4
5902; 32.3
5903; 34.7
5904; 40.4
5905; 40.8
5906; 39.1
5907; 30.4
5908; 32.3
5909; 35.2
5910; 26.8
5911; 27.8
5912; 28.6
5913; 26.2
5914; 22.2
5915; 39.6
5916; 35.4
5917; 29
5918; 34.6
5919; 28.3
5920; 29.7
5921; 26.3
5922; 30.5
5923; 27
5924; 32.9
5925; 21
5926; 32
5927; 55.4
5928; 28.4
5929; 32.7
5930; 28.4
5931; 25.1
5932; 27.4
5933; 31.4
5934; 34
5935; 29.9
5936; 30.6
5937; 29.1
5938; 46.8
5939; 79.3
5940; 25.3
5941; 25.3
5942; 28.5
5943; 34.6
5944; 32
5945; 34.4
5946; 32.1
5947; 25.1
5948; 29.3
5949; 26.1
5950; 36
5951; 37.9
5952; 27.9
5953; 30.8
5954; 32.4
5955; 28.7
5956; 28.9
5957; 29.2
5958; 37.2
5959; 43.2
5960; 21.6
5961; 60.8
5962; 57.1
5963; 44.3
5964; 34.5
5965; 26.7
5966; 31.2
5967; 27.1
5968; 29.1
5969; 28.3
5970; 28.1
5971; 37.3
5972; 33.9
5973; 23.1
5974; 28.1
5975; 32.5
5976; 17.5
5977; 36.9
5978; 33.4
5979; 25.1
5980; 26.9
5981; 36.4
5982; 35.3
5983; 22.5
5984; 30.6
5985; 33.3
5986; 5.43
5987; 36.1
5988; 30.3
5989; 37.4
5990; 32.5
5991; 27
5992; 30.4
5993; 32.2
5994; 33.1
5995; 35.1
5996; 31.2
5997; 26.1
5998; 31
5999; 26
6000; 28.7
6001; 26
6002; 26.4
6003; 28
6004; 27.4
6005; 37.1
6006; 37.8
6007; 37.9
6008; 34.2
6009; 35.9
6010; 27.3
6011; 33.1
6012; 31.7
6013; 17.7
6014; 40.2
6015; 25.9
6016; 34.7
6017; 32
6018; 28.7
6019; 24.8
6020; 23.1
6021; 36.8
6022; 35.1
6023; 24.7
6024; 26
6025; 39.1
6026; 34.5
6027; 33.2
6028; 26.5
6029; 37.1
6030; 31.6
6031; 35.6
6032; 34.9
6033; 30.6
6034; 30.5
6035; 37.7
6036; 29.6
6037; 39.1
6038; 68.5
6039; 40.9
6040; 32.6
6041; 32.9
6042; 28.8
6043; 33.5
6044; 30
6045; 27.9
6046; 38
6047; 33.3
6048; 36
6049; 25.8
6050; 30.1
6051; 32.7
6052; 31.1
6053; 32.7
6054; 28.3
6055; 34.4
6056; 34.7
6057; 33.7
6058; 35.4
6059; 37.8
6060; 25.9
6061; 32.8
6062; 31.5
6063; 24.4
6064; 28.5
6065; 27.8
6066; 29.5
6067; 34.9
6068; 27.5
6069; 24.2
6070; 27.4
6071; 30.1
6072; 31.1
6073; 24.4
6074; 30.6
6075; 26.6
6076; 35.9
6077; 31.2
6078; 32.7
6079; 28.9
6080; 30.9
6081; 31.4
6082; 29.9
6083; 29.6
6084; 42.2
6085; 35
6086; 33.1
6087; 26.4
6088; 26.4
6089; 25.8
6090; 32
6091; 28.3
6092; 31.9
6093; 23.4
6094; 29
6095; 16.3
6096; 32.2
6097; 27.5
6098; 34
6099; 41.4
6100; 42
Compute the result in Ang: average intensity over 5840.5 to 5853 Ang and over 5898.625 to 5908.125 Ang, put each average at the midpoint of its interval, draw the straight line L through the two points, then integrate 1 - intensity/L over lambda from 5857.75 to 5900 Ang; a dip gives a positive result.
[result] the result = 8.1 Ang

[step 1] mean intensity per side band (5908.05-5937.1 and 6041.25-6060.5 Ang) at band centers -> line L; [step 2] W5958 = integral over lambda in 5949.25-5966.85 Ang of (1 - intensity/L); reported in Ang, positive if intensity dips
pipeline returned -2.5 Ang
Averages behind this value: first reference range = 30.6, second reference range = 32.1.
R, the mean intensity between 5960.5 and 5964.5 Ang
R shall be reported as 49.2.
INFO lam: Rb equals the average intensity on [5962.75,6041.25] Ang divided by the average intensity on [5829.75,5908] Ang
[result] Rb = 1.1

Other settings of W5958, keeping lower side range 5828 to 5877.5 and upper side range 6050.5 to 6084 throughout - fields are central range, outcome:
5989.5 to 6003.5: 0.6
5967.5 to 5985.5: 0.6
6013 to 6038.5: -2.1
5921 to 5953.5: -1.7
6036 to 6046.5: -2.1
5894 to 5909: 1.2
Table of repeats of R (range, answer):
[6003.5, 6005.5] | 32.2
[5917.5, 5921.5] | 29.7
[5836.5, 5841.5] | 29.4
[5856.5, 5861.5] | 34.8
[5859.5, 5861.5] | 42.2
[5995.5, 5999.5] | 28.6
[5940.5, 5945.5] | 31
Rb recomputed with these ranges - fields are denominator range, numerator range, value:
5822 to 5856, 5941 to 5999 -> 1.02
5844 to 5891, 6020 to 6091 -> 1.09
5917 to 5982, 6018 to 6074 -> 0.99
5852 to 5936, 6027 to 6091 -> 1.12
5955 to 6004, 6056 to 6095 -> 0.96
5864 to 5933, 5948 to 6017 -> 1.12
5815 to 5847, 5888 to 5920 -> 0.89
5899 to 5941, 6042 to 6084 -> 0.95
